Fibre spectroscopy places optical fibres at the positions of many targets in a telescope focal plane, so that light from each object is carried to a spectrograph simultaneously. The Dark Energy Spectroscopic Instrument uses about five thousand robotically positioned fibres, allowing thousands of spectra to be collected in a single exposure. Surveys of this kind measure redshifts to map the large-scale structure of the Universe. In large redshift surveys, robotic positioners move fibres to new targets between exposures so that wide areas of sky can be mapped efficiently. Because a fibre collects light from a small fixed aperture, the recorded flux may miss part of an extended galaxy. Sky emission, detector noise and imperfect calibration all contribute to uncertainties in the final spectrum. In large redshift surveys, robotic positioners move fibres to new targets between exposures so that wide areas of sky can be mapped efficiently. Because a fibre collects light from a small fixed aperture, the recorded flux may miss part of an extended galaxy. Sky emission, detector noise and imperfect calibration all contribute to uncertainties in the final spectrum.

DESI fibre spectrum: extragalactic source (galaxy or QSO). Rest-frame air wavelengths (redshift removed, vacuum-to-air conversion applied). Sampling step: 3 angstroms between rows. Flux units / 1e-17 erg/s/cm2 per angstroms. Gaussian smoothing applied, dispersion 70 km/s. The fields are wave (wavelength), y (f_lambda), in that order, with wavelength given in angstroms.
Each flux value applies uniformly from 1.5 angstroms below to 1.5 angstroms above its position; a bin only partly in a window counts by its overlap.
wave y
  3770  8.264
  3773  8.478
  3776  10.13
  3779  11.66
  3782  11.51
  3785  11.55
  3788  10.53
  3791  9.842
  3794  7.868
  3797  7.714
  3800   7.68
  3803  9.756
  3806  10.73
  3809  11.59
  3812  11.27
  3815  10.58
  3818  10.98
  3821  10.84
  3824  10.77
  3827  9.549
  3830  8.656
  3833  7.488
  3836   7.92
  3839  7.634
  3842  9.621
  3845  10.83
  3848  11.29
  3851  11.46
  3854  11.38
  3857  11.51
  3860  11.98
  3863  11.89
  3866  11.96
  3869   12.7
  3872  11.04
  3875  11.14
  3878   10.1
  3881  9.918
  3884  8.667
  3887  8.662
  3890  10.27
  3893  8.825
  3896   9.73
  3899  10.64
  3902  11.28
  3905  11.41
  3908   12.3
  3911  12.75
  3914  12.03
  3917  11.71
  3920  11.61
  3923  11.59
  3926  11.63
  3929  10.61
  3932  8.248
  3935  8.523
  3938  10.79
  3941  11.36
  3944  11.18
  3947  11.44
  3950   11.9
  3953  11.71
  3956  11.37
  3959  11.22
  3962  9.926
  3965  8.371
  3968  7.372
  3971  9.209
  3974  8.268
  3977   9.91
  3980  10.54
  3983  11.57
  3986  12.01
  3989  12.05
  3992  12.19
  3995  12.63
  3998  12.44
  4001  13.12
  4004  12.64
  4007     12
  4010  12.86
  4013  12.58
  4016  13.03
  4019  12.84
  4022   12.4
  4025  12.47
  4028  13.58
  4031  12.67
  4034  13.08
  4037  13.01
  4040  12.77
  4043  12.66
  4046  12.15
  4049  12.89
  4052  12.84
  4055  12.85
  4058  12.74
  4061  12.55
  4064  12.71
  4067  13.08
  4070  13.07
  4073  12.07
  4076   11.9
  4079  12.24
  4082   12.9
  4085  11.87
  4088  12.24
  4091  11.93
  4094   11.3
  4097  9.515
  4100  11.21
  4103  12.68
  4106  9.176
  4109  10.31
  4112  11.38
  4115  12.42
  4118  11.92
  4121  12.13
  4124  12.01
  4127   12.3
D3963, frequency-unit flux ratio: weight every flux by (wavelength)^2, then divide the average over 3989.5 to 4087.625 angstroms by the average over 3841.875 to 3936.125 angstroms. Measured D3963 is 1.3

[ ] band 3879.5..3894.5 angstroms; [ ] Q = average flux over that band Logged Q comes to 9.27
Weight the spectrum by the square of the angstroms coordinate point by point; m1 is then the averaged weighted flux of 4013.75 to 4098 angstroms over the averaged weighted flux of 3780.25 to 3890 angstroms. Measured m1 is 1.36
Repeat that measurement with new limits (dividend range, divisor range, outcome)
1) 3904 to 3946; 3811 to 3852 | 1.18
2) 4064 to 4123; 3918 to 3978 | 1.23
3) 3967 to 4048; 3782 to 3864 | 1.30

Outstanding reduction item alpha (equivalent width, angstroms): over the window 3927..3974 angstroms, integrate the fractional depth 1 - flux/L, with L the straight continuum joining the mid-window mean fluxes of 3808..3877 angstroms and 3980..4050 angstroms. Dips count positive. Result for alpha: 6.5 angstroms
